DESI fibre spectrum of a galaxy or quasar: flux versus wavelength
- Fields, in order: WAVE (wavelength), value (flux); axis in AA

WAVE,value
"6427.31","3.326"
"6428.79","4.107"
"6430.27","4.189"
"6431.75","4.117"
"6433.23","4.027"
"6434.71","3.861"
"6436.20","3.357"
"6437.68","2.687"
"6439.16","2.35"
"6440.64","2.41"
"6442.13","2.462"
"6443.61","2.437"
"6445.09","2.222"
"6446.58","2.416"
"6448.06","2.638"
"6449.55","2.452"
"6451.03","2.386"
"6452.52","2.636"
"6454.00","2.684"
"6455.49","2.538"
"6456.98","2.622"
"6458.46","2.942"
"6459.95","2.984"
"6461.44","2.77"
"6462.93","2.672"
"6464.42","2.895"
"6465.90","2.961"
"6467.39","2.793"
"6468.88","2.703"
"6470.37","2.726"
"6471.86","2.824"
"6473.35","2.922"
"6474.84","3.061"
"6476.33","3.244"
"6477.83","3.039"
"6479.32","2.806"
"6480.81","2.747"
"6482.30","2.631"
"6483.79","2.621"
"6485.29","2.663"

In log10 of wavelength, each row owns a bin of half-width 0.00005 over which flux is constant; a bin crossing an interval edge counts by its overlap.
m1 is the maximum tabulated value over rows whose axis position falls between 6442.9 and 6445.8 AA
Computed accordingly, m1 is 2.437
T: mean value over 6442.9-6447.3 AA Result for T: 2.36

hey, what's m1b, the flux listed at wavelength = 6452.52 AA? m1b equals 2.636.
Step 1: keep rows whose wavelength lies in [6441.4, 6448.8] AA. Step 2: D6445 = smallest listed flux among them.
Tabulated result 2.222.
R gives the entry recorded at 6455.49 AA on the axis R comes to 2.538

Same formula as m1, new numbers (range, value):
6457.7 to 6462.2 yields 2.984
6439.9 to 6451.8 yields 2.638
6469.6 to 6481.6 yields 3.244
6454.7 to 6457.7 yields 2.622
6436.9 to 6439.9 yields 2.687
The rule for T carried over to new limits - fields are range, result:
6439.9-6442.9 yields 2.43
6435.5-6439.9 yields 2.8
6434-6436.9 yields 3.6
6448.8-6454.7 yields 2.54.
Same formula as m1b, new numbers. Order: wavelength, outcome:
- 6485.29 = 2.663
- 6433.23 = 4.027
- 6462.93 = 2.672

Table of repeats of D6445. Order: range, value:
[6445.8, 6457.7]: 2.386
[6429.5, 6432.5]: 4.117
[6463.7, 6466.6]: 2.895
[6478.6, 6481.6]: 2.747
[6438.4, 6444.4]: 2.35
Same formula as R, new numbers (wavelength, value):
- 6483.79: 2.621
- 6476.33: 3.244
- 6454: 2.684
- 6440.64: 2.41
